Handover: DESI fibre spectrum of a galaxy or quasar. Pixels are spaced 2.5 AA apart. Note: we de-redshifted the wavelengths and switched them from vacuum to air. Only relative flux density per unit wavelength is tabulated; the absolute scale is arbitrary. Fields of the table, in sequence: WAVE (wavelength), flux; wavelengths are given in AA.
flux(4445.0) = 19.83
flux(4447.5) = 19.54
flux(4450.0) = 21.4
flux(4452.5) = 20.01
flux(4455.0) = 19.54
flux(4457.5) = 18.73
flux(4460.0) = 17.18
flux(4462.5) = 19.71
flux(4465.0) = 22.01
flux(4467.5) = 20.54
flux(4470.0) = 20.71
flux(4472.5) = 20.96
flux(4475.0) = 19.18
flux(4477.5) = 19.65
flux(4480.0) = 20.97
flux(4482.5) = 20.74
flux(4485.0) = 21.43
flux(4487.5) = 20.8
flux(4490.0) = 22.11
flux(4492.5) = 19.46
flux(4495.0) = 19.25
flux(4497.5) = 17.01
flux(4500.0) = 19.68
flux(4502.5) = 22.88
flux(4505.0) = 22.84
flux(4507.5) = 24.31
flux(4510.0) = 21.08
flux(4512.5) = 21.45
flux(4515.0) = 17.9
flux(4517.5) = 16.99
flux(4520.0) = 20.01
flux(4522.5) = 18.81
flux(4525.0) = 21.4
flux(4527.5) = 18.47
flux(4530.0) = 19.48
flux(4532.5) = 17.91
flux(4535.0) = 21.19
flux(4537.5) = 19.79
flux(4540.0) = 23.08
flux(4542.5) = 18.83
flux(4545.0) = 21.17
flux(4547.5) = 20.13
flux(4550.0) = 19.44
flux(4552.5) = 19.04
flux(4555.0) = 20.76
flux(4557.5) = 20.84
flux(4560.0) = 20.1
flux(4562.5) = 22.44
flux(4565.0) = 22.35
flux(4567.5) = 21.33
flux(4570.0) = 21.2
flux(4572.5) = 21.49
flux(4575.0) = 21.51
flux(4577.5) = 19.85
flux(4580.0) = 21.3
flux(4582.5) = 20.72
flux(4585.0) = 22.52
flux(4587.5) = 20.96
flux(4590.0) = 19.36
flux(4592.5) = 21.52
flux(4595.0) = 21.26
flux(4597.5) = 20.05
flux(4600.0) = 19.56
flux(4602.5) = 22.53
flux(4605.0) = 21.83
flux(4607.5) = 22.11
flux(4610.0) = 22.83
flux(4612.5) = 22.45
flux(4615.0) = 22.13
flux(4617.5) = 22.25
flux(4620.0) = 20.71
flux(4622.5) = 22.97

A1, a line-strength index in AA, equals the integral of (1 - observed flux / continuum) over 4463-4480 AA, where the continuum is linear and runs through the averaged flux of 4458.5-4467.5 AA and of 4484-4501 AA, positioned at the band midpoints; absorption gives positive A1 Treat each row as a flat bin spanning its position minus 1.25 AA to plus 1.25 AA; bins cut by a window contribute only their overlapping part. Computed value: -0.6 AA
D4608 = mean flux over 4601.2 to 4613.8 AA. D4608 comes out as 22.3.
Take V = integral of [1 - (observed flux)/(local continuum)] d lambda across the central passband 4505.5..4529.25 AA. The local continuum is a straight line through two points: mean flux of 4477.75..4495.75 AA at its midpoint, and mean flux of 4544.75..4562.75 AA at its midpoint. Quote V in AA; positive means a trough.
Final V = 0.5 AA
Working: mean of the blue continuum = 20.7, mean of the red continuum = 20.3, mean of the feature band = 20.1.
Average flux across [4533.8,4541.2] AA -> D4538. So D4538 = 21.3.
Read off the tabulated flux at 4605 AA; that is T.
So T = 21.83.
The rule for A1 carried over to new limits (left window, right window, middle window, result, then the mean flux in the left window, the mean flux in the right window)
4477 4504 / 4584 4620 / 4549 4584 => 0.40 AA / 20.4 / 21.5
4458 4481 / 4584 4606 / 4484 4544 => 0.41 AA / 20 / 21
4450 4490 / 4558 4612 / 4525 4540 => 0.70 AA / 20.2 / 21.3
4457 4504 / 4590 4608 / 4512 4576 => 1.33 AA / 20.2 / 21.1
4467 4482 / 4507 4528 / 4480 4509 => -1.15 AA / 20.3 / 20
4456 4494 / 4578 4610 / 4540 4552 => 0.37 AA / 20.3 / 21.2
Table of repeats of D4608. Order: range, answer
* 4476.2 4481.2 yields 20.3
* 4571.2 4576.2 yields 21.5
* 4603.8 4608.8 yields 22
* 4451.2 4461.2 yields 18.9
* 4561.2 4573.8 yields 21.8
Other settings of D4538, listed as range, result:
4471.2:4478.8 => 19.9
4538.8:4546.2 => 21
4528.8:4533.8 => 18.7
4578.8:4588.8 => 21.4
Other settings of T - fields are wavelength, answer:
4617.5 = 22.25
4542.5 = 18.83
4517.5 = 16.99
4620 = 20.71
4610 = 22.83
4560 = 20.1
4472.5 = 20.96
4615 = 22.13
